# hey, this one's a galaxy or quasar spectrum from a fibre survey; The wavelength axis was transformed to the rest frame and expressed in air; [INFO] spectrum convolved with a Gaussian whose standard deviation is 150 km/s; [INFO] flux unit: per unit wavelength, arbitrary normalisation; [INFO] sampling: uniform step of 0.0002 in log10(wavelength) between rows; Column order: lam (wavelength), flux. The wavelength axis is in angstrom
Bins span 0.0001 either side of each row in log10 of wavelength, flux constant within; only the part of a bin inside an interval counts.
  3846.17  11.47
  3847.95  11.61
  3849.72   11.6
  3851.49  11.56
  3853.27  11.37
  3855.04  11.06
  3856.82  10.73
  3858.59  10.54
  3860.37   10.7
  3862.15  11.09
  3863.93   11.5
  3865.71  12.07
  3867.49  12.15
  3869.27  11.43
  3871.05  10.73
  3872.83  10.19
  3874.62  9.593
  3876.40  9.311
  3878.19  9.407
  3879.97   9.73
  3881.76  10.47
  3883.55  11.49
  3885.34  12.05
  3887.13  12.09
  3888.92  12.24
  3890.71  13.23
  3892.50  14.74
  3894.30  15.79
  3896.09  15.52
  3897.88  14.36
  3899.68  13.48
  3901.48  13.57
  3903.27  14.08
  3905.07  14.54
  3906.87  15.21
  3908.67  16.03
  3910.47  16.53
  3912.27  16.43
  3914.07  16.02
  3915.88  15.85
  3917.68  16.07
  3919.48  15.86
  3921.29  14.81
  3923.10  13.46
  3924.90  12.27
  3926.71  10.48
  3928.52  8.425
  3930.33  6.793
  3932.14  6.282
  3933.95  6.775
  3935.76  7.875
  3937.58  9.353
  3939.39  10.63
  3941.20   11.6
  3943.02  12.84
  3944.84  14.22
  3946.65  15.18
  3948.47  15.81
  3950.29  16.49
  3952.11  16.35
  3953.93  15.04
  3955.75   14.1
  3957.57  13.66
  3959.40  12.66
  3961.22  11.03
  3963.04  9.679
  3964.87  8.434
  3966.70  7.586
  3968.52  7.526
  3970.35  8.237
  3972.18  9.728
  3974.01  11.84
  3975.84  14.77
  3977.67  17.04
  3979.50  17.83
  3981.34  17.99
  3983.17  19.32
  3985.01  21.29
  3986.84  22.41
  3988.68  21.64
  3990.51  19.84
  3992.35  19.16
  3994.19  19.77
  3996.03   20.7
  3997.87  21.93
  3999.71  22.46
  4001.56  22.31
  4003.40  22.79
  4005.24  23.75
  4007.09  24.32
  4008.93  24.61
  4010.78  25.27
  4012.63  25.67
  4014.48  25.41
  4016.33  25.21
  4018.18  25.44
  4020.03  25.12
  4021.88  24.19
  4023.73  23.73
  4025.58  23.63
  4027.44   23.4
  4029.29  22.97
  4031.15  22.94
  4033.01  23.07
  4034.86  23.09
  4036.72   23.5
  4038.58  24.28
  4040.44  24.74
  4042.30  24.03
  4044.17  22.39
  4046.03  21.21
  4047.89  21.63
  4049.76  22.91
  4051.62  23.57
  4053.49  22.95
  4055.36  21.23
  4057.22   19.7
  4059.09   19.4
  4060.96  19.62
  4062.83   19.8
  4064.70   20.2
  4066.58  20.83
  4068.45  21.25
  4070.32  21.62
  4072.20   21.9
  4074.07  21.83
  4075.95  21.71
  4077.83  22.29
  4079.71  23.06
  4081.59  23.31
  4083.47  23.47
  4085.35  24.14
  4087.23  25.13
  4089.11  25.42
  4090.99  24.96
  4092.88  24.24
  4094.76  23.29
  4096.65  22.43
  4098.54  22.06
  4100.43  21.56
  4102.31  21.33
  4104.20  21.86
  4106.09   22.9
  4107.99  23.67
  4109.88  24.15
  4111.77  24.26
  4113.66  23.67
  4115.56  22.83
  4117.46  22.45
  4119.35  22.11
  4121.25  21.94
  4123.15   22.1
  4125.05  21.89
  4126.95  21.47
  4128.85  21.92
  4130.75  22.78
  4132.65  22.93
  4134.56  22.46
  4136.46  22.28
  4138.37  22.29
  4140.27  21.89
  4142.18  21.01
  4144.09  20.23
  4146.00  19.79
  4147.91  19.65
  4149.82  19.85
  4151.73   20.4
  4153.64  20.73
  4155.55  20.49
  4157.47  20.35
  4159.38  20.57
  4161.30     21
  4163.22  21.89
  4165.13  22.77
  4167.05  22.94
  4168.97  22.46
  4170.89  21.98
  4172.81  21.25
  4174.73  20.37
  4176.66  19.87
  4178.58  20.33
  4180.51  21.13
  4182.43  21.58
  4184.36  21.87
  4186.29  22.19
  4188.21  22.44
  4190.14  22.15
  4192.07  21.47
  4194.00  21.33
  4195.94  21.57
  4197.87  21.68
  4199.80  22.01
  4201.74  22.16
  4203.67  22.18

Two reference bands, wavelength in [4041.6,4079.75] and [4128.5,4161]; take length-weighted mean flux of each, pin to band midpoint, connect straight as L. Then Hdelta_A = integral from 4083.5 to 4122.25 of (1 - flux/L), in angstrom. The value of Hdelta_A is -3.4 angstrom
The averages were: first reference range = 21.5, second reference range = 21.1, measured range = 23.2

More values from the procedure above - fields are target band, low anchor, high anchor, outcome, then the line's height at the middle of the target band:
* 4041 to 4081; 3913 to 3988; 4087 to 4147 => -4.7 angstrom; 19.4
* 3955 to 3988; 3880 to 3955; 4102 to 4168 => 3.7 angstrom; 15.3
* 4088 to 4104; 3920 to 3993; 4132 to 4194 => -3.8 angstrom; 18.7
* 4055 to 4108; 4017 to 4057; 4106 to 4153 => 1.1 angstrom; 22.7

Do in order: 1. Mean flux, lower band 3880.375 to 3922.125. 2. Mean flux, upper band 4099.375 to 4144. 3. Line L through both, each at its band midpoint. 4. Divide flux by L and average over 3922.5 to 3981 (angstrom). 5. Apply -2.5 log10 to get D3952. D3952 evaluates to 0.35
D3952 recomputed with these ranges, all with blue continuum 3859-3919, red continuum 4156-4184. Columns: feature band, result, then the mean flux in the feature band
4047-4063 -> -0.188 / 21.3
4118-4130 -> -0.104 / 21.9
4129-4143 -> -0.099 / 22.2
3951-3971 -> 0.303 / 11.4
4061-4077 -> -0.151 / 21.1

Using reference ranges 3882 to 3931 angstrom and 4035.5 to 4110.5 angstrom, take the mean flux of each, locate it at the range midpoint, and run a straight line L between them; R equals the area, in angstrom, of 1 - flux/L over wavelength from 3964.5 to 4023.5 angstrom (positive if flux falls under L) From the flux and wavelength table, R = -3.6 angstrom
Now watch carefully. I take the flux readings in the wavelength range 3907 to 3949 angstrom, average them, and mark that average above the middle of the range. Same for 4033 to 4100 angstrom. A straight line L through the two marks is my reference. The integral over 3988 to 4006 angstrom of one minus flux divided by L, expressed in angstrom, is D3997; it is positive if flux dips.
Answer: -4.0 angstrom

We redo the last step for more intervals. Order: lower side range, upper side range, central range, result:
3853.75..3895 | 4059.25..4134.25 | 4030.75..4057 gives -4.0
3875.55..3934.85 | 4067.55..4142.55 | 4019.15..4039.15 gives -4.9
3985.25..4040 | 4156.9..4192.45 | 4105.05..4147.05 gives -0.5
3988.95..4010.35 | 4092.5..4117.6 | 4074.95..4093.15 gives -0.8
